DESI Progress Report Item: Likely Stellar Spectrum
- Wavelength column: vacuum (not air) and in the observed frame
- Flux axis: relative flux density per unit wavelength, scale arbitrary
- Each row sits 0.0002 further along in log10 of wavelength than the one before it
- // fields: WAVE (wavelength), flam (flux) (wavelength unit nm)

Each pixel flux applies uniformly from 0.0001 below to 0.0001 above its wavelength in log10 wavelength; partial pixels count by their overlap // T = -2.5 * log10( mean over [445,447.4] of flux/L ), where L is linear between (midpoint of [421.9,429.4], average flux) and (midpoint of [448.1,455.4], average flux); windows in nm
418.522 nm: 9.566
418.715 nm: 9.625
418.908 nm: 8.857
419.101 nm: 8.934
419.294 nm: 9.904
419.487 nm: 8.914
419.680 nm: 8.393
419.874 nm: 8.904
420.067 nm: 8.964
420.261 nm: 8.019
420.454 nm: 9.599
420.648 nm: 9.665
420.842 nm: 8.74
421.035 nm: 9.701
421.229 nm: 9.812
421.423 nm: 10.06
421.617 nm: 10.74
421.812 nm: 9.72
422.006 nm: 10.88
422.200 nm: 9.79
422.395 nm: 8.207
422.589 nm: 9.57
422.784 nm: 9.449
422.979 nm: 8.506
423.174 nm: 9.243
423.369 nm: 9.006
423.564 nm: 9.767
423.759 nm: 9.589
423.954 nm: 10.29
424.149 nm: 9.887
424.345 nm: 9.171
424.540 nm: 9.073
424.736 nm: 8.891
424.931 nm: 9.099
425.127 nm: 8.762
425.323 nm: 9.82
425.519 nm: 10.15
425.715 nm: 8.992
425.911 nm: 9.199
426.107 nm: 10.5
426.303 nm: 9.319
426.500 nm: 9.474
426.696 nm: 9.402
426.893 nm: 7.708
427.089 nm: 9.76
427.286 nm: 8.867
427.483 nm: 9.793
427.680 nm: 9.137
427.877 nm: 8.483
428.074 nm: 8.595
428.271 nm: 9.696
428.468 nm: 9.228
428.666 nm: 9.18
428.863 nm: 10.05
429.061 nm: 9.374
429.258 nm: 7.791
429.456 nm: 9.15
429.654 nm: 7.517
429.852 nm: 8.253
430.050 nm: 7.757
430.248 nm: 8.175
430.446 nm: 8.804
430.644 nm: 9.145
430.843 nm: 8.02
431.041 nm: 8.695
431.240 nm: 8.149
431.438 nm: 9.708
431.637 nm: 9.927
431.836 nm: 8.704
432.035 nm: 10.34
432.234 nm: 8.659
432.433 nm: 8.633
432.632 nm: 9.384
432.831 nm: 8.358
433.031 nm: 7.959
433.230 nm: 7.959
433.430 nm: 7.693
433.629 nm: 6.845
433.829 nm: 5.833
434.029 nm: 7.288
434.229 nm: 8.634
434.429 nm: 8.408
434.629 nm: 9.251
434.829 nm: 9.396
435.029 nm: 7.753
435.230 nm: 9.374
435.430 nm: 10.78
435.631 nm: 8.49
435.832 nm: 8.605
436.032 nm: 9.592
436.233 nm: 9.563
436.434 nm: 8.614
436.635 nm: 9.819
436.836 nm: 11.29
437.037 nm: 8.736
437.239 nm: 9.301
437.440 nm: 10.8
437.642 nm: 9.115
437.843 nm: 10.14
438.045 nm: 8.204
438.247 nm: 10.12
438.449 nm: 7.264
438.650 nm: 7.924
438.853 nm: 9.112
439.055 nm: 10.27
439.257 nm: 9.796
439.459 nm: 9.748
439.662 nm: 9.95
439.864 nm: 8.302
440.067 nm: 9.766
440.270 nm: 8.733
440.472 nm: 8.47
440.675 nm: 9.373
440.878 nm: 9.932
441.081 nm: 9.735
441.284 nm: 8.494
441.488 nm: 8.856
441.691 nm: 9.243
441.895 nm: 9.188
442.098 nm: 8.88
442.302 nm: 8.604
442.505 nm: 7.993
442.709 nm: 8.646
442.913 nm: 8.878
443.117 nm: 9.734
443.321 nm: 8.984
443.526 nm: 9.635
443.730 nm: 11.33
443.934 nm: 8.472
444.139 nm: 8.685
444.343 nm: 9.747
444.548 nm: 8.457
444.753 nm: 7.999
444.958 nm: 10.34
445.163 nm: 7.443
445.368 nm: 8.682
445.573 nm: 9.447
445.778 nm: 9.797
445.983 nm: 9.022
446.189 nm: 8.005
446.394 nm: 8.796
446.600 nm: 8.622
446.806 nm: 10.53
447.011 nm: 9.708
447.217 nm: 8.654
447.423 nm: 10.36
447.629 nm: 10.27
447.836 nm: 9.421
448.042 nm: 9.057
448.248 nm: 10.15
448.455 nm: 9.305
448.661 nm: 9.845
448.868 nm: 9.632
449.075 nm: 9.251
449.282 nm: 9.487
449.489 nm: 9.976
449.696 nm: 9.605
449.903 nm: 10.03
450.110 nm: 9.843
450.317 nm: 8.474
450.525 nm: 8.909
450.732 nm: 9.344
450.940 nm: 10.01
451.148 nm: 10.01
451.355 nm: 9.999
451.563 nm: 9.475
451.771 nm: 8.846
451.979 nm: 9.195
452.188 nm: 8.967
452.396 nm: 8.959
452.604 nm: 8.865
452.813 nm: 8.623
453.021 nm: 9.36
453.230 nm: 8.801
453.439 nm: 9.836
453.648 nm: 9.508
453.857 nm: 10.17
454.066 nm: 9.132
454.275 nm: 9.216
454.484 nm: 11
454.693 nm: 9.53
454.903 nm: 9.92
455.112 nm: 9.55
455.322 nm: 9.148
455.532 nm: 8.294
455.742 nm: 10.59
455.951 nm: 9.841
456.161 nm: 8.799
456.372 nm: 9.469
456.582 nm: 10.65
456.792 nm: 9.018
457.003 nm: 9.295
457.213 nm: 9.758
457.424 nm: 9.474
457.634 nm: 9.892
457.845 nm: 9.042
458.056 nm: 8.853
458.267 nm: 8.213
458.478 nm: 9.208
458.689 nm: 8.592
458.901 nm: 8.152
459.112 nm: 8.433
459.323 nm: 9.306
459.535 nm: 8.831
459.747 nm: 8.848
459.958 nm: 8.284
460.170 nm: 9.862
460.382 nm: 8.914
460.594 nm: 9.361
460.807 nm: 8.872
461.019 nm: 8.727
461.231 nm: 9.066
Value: 0.05 mag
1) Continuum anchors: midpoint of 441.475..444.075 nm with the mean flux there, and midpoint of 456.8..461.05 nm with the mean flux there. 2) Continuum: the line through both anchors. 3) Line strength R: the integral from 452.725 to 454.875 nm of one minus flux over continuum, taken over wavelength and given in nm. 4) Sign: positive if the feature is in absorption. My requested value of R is -0.12 nm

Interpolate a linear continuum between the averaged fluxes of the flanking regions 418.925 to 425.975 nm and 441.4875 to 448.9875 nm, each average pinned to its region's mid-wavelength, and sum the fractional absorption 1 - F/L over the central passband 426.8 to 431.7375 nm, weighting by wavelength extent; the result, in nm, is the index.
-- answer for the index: 0.25 nm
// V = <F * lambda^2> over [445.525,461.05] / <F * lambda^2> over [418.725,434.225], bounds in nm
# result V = 1.17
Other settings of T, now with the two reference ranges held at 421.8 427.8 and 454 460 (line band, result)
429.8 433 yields 0.068 mag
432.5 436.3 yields 0.106 mag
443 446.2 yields 0.020 mag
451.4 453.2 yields 0.027 mag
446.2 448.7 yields -0.023 mag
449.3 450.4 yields -0.036 mag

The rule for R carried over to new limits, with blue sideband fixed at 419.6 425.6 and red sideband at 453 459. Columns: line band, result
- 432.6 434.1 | 0.29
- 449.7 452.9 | 0.03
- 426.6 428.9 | 0.07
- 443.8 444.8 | 0.06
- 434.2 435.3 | 0.07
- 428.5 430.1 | 0.12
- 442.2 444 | 0.05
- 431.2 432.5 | 0.02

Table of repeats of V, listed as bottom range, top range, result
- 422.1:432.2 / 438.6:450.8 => 1.10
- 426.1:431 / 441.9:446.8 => 1.09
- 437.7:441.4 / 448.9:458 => 1.10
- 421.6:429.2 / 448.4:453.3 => 1.12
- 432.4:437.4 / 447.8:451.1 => 1.17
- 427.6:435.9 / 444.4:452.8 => 1.16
